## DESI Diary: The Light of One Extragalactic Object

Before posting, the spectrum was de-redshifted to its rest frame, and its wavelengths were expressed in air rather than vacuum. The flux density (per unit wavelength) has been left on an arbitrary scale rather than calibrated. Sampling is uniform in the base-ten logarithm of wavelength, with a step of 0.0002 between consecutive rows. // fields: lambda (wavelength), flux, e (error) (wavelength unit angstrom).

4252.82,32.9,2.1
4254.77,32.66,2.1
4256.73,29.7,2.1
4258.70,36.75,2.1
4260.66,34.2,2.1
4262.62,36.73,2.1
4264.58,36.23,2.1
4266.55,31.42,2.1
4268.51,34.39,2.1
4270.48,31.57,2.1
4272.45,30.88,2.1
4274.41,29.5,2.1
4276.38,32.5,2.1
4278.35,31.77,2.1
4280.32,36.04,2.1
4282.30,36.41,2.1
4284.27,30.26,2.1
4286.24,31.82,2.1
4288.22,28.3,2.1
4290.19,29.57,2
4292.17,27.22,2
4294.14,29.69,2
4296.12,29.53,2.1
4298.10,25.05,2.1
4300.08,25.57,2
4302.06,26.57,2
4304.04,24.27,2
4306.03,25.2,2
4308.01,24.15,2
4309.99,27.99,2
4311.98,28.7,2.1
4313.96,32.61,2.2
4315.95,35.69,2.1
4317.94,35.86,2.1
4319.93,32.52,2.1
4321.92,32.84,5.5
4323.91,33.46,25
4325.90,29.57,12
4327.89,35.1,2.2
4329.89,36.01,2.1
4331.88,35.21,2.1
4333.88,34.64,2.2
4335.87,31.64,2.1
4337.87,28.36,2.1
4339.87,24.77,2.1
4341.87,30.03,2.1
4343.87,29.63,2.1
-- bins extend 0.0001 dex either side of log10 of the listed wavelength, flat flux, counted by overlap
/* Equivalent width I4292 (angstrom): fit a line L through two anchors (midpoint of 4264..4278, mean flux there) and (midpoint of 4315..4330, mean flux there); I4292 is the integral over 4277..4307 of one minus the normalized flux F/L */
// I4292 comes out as 3.3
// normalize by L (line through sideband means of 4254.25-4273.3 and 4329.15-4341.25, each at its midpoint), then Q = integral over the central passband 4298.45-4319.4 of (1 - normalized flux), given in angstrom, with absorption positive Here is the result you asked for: 2.36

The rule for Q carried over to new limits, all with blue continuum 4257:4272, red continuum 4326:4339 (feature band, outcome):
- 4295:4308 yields 3.0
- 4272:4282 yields 0.4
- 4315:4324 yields -0.2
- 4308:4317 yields 0.8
